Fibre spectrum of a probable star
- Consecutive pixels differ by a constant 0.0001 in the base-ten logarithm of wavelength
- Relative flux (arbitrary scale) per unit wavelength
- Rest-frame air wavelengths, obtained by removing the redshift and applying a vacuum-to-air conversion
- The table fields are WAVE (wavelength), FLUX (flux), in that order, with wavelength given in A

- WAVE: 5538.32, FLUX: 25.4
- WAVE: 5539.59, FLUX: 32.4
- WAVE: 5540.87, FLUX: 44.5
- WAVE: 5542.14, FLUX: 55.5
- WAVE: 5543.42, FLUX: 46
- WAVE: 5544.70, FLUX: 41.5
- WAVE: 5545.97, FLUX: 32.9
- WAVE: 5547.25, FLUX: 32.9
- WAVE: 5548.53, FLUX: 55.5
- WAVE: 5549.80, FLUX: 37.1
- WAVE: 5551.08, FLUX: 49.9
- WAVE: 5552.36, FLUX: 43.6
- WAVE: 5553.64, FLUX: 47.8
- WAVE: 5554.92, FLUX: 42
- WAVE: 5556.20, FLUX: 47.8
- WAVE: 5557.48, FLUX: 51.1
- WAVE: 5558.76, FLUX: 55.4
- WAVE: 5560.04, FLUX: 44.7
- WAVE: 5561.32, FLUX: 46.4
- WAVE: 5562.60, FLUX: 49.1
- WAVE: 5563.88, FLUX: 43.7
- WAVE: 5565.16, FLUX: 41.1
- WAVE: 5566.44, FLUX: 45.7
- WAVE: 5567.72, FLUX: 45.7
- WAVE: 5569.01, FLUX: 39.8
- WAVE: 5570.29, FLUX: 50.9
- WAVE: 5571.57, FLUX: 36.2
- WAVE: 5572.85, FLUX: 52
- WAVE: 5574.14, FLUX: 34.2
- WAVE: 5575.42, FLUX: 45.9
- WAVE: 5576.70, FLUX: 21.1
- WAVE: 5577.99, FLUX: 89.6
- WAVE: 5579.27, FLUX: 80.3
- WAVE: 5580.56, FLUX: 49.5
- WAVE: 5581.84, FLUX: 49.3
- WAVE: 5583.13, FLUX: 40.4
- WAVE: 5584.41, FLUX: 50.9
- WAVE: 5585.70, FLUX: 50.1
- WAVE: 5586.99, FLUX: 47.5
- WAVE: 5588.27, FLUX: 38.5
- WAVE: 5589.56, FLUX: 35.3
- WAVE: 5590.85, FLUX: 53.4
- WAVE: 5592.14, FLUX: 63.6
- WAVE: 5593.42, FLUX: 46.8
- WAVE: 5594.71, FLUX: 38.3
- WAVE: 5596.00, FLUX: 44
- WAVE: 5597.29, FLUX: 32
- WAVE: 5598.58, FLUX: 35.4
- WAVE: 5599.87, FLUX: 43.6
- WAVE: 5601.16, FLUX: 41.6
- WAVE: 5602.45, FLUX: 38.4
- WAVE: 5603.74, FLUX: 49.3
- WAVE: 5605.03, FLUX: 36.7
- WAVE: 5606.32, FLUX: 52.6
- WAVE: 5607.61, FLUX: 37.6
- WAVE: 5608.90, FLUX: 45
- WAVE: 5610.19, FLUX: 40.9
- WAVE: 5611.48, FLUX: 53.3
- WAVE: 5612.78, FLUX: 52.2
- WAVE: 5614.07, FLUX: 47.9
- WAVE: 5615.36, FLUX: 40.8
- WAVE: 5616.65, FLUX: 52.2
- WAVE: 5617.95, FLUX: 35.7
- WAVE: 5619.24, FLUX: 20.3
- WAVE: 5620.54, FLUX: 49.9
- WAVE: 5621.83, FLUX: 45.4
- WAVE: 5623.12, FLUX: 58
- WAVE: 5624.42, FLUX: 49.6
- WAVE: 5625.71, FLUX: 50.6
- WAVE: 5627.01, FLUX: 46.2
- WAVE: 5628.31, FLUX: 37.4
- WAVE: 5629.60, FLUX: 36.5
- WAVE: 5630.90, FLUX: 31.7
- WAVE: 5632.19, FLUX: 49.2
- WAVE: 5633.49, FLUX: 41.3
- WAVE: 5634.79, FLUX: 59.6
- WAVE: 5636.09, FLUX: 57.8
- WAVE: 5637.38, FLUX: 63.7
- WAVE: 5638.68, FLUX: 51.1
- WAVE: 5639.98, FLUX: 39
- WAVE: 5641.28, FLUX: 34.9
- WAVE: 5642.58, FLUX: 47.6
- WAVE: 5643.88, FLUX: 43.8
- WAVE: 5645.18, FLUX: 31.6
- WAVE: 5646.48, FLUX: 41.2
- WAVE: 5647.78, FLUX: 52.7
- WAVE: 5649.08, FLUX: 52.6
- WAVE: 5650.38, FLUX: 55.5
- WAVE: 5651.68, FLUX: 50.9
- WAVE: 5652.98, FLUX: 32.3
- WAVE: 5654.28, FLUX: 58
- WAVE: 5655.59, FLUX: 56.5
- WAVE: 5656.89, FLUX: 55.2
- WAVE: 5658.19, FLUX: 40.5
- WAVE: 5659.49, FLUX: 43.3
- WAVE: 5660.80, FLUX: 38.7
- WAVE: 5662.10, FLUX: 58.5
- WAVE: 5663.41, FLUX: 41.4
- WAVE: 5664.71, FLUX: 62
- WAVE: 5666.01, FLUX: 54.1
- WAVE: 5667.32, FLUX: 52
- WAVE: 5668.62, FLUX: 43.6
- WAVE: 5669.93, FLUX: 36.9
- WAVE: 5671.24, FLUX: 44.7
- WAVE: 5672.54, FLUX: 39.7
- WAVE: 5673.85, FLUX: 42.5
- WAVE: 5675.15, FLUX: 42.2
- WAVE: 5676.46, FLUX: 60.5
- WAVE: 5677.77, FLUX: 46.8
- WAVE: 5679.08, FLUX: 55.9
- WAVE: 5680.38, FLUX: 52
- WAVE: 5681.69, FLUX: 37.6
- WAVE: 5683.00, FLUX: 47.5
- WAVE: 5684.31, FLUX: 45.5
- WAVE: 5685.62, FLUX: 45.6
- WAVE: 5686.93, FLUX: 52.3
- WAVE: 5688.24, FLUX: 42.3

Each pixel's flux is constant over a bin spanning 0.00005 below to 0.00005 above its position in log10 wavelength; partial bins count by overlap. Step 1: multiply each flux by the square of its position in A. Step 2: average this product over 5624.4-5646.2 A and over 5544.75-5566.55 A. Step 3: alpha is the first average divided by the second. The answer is 1.03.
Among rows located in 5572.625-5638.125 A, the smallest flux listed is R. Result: 20.3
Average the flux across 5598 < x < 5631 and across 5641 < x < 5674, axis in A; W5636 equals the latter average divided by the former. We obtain 1.1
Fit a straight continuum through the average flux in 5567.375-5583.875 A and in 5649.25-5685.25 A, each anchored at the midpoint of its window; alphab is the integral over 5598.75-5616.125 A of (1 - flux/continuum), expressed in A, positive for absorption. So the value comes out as 1.49 A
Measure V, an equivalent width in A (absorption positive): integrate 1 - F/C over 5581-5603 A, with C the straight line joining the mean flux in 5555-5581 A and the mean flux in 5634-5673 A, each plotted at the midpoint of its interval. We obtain 1.9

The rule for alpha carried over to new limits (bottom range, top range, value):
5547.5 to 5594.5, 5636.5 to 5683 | 1.03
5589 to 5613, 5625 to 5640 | 1.09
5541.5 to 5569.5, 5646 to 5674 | 1.10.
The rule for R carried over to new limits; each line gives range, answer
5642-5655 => 31.6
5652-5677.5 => 32.3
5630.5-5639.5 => 31.7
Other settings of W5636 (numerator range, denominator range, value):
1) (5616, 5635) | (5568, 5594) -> 0.90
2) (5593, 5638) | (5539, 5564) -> 0.99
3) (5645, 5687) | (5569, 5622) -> 1.05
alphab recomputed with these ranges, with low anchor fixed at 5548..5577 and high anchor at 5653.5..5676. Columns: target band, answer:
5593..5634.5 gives 2.7 A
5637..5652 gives 0.1 A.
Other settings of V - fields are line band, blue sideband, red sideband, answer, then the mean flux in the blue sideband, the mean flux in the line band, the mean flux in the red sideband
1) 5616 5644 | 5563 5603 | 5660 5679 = 0.79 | 46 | 45.6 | 47.6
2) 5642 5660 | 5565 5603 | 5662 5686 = -0.02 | 46.1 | 47.3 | 47.6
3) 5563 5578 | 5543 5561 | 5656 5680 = 0.55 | 44.9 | 43.7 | 47.8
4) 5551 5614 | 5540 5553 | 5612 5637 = -2.42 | 43.7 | 46.3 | 45.6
